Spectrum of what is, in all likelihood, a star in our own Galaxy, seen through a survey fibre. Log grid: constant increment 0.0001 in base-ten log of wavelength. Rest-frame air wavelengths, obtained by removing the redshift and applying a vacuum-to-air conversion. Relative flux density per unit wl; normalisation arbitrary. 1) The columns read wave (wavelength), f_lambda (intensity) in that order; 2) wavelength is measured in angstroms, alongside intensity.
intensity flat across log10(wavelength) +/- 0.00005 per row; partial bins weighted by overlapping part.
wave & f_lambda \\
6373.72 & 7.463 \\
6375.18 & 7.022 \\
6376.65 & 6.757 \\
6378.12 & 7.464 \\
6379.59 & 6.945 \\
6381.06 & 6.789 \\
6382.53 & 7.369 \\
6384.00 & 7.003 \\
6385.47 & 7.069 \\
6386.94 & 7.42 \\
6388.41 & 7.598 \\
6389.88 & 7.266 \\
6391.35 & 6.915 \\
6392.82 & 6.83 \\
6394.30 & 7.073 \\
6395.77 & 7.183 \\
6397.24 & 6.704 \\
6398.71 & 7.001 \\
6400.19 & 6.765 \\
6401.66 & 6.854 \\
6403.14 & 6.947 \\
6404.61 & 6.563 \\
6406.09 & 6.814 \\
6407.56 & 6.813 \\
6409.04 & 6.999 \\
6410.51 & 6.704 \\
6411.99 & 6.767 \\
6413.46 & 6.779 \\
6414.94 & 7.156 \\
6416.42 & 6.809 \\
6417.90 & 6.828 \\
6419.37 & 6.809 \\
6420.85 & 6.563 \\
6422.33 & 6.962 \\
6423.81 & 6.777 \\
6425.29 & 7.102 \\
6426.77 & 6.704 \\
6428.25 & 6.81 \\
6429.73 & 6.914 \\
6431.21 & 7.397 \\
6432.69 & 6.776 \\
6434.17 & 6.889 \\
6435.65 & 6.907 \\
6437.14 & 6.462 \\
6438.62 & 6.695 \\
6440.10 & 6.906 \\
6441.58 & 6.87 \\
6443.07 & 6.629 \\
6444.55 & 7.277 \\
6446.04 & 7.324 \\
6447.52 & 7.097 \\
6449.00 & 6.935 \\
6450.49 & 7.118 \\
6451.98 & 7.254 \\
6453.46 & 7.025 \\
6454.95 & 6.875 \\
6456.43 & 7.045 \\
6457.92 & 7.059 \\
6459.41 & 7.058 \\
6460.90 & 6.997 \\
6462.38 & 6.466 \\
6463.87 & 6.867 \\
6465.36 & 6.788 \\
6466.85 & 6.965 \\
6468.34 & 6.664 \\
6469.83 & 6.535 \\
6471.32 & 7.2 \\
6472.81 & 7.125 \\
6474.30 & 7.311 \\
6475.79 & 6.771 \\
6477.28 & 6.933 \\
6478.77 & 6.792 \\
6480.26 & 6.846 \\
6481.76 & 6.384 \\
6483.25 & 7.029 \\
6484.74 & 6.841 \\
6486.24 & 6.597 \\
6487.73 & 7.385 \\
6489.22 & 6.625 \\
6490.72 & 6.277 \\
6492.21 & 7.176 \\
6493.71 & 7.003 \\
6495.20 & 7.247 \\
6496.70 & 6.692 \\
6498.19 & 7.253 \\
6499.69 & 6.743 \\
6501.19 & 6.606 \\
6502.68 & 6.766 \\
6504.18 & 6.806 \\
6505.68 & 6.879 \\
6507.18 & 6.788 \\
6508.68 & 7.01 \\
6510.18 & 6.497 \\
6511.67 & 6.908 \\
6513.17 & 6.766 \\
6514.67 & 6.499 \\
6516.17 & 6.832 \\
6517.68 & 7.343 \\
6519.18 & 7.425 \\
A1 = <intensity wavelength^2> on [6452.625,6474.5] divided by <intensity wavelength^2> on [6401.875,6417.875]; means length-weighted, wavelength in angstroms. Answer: 1.03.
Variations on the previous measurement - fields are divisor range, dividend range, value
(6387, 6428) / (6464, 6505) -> 1.02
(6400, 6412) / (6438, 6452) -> 1.04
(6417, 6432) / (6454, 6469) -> 1.01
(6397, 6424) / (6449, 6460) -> 1.05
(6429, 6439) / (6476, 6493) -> 1.01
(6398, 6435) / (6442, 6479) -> 1.03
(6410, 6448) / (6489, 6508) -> 1.02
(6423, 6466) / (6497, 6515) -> 1.00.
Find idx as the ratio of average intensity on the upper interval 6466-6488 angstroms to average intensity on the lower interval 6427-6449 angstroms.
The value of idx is 0.99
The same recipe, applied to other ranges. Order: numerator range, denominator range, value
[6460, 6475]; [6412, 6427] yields 1.01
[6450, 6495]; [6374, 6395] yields 0.97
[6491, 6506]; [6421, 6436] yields 1.00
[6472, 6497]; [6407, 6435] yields 1.00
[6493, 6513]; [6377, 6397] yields 0.96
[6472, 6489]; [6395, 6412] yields 1.01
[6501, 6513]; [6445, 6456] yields 0.96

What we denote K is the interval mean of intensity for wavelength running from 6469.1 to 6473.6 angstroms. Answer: 6.96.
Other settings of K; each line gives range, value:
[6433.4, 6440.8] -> 6.77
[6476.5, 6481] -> 6.86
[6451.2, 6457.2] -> 7.05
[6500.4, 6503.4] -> 6.69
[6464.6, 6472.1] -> 6.83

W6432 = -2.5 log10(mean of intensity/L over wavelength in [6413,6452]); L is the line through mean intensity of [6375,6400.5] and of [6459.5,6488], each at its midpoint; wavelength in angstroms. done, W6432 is 0.01 mag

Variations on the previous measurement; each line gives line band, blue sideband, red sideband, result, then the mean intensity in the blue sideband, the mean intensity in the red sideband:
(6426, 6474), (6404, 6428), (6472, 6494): -0.01 mag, 6.82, 6.87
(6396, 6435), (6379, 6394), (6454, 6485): 0.03 mag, 7.12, 6.89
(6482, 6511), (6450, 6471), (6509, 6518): 0.00 mag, 6.91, 6.79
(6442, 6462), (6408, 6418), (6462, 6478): -0.03 mag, 6.86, 6.88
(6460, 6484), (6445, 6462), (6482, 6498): 0.02 mag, 7.06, 6.89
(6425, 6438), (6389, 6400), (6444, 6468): 0.02 mag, 6.99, 7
